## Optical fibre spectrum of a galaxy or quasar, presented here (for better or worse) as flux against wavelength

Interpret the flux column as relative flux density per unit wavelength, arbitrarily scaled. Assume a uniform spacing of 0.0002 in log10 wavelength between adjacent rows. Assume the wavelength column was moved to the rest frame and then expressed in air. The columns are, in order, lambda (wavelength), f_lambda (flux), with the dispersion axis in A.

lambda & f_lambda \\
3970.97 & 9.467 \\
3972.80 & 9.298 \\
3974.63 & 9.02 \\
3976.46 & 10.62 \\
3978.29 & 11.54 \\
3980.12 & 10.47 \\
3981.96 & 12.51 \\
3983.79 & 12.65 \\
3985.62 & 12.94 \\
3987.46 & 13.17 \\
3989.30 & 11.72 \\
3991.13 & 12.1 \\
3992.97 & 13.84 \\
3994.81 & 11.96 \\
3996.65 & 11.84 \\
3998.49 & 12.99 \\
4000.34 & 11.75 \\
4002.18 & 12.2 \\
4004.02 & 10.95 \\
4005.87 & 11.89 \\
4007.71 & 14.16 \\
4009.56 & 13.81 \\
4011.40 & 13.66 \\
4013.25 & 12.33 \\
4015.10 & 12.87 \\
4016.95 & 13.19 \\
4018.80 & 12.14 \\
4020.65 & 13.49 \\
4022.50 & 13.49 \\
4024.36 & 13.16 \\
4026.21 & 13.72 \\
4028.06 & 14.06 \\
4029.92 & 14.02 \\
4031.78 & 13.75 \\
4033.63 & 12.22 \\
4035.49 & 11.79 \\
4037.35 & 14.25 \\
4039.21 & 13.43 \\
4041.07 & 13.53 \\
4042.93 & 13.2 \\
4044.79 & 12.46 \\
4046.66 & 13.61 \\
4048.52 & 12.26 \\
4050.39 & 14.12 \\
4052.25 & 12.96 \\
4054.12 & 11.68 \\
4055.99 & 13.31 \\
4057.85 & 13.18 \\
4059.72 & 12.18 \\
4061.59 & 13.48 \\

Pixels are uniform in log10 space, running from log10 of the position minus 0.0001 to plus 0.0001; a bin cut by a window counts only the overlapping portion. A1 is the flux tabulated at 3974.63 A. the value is 9.02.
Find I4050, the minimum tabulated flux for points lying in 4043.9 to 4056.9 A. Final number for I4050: 11.68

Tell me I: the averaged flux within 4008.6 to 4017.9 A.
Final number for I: 13.2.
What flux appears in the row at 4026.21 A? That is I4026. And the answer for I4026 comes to 13.72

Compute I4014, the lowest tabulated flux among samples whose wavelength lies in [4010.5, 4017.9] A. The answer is 12.33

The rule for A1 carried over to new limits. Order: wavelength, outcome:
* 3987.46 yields 13.17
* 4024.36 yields 13.16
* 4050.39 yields 14.12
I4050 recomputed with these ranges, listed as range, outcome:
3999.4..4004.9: 10.95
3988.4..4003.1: 11.72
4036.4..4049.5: 12.26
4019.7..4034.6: 12.22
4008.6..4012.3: 13.66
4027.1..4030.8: 14.02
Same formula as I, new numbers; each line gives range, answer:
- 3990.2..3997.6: 12.4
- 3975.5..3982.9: 11.3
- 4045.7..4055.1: 12.9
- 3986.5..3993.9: 12.7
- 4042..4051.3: 13.1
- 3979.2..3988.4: 12.3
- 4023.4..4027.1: 13.4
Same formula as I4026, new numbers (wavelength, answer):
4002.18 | 12.2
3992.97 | 13.84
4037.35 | 14.25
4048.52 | 12.26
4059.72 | 12.18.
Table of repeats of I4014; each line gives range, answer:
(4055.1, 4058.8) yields 13.18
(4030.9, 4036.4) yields 11.79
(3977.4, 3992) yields 10.47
